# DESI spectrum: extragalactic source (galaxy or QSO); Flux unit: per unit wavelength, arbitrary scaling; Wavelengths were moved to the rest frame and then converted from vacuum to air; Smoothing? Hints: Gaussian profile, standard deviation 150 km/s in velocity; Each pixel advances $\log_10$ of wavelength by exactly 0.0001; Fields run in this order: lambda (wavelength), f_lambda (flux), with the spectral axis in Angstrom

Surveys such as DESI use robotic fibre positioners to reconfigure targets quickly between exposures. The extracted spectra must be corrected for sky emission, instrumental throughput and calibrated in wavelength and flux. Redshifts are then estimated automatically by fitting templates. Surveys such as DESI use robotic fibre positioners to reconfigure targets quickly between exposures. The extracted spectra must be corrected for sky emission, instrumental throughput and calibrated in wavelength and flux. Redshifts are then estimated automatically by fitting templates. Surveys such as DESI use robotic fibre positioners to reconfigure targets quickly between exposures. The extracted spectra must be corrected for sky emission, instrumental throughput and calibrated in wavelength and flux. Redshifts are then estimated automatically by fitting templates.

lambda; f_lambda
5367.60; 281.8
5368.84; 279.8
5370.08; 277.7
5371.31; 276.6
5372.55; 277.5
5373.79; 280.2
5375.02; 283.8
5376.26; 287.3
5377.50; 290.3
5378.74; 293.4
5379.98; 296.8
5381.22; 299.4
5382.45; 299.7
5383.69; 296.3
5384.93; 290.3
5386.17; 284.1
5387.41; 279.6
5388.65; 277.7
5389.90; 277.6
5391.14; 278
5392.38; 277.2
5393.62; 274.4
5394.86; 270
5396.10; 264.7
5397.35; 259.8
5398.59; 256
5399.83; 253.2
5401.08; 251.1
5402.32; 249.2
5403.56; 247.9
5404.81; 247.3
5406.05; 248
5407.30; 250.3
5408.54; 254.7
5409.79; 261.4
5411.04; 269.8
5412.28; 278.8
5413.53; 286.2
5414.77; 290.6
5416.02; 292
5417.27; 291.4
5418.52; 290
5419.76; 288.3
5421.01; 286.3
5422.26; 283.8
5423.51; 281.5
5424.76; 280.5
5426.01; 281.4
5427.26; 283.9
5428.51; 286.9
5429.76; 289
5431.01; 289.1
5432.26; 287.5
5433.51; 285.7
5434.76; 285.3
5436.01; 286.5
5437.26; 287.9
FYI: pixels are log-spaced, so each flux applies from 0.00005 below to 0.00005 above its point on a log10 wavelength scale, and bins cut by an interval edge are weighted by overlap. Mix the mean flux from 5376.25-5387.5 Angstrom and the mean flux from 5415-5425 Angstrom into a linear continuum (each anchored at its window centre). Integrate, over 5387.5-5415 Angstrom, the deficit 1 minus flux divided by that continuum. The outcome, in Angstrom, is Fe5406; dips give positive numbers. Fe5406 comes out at 2.4 Angstrom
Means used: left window 293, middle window 265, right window 287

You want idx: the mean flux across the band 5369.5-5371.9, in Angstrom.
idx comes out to 278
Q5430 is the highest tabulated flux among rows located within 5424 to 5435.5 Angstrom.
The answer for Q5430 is 289.1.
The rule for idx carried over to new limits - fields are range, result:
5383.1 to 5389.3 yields 285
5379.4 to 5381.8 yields 298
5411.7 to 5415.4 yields 285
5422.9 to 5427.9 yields 282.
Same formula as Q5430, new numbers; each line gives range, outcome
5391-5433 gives 292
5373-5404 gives 299.7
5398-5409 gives 256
